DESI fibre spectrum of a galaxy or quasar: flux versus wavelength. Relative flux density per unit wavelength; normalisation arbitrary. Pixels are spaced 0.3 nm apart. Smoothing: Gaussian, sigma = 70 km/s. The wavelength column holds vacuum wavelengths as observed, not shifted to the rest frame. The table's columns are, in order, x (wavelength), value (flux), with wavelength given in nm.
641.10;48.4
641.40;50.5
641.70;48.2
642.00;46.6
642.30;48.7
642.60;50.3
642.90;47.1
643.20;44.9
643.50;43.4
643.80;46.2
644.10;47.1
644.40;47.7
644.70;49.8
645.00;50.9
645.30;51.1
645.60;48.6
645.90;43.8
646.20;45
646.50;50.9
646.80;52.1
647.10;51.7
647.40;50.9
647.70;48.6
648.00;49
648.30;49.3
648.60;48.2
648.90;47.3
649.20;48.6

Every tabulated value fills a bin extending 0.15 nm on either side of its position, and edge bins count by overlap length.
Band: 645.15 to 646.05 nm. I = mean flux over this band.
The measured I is 47.8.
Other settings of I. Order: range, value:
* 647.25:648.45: 49.4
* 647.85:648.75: 48.8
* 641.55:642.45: 47.8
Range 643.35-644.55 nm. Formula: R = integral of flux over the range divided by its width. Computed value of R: 46.1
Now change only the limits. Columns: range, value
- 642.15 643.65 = 46.9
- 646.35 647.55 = 51.4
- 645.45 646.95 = 48.1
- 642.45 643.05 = 48.7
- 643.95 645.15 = 48.9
